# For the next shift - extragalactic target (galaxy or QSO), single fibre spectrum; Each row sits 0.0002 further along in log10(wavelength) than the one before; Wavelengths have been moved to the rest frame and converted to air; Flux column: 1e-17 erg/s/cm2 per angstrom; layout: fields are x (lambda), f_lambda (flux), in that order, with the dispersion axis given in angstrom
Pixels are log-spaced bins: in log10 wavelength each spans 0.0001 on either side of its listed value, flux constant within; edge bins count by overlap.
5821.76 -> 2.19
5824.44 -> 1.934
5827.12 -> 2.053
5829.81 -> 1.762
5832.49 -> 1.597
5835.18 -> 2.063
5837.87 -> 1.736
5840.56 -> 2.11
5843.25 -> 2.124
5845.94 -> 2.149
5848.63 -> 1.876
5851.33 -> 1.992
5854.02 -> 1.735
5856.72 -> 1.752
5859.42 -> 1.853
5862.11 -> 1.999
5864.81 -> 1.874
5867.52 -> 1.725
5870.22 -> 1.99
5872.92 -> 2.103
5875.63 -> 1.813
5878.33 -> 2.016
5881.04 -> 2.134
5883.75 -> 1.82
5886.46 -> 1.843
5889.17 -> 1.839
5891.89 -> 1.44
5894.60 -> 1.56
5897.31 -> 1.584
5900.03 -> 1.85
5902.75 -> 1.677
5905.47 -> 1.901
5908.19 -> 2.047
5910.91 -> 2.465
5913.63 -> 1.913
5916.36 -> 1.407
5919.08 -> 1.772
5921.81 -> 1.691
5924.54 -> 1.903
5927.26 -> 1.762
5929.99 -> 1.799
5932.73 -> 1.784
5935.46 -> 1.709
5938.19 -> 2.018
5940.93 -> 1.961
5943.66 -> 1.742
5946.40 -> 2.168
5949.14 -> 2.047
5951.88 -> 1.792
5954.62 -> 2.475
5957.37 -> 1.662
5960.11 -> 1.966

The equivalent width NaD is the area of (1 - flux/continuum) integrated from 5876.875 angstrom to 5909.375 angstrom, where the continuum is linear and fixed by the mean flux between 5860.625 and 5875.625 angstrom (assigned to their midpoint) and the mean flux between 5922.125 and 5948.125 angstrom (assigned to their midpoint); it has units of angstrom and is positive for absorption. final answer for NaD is 1.6 angstrom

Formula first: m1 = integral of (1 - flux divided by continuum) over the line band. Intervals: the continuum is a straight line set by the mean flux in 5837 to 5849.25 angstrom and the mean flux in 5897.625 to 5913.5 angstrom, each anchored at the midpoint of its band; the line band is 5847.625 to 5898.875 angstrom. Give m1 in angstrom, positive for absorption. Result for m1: 3.8 angstrom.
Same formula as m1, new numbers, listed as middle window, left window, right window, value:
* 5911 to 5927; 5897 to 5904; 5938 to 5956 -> 0.4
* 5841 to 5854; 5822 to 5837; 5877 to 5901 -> -1.0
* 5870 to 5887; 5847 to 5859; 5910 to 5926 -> -1.1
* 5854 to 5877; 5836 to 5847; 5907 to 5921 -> 1.3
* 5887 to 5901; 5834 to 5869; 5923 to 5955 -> 1.9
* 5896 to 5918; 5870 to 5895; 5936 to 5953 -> 0.5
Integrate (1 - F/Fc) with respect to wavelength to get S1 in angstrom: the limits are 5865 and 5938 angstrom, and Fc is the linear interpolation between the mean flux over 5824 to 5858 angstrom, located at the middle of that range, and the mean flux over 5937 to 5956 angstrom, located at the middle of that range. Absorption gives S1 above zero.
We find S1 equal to 5.4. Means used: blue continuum 1.91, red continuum 2.03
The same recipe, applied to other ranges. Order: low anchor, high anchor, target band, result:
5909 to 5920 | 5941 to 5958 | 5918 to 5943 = 1.6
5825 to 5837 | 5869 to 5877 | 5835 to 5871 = 0.0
